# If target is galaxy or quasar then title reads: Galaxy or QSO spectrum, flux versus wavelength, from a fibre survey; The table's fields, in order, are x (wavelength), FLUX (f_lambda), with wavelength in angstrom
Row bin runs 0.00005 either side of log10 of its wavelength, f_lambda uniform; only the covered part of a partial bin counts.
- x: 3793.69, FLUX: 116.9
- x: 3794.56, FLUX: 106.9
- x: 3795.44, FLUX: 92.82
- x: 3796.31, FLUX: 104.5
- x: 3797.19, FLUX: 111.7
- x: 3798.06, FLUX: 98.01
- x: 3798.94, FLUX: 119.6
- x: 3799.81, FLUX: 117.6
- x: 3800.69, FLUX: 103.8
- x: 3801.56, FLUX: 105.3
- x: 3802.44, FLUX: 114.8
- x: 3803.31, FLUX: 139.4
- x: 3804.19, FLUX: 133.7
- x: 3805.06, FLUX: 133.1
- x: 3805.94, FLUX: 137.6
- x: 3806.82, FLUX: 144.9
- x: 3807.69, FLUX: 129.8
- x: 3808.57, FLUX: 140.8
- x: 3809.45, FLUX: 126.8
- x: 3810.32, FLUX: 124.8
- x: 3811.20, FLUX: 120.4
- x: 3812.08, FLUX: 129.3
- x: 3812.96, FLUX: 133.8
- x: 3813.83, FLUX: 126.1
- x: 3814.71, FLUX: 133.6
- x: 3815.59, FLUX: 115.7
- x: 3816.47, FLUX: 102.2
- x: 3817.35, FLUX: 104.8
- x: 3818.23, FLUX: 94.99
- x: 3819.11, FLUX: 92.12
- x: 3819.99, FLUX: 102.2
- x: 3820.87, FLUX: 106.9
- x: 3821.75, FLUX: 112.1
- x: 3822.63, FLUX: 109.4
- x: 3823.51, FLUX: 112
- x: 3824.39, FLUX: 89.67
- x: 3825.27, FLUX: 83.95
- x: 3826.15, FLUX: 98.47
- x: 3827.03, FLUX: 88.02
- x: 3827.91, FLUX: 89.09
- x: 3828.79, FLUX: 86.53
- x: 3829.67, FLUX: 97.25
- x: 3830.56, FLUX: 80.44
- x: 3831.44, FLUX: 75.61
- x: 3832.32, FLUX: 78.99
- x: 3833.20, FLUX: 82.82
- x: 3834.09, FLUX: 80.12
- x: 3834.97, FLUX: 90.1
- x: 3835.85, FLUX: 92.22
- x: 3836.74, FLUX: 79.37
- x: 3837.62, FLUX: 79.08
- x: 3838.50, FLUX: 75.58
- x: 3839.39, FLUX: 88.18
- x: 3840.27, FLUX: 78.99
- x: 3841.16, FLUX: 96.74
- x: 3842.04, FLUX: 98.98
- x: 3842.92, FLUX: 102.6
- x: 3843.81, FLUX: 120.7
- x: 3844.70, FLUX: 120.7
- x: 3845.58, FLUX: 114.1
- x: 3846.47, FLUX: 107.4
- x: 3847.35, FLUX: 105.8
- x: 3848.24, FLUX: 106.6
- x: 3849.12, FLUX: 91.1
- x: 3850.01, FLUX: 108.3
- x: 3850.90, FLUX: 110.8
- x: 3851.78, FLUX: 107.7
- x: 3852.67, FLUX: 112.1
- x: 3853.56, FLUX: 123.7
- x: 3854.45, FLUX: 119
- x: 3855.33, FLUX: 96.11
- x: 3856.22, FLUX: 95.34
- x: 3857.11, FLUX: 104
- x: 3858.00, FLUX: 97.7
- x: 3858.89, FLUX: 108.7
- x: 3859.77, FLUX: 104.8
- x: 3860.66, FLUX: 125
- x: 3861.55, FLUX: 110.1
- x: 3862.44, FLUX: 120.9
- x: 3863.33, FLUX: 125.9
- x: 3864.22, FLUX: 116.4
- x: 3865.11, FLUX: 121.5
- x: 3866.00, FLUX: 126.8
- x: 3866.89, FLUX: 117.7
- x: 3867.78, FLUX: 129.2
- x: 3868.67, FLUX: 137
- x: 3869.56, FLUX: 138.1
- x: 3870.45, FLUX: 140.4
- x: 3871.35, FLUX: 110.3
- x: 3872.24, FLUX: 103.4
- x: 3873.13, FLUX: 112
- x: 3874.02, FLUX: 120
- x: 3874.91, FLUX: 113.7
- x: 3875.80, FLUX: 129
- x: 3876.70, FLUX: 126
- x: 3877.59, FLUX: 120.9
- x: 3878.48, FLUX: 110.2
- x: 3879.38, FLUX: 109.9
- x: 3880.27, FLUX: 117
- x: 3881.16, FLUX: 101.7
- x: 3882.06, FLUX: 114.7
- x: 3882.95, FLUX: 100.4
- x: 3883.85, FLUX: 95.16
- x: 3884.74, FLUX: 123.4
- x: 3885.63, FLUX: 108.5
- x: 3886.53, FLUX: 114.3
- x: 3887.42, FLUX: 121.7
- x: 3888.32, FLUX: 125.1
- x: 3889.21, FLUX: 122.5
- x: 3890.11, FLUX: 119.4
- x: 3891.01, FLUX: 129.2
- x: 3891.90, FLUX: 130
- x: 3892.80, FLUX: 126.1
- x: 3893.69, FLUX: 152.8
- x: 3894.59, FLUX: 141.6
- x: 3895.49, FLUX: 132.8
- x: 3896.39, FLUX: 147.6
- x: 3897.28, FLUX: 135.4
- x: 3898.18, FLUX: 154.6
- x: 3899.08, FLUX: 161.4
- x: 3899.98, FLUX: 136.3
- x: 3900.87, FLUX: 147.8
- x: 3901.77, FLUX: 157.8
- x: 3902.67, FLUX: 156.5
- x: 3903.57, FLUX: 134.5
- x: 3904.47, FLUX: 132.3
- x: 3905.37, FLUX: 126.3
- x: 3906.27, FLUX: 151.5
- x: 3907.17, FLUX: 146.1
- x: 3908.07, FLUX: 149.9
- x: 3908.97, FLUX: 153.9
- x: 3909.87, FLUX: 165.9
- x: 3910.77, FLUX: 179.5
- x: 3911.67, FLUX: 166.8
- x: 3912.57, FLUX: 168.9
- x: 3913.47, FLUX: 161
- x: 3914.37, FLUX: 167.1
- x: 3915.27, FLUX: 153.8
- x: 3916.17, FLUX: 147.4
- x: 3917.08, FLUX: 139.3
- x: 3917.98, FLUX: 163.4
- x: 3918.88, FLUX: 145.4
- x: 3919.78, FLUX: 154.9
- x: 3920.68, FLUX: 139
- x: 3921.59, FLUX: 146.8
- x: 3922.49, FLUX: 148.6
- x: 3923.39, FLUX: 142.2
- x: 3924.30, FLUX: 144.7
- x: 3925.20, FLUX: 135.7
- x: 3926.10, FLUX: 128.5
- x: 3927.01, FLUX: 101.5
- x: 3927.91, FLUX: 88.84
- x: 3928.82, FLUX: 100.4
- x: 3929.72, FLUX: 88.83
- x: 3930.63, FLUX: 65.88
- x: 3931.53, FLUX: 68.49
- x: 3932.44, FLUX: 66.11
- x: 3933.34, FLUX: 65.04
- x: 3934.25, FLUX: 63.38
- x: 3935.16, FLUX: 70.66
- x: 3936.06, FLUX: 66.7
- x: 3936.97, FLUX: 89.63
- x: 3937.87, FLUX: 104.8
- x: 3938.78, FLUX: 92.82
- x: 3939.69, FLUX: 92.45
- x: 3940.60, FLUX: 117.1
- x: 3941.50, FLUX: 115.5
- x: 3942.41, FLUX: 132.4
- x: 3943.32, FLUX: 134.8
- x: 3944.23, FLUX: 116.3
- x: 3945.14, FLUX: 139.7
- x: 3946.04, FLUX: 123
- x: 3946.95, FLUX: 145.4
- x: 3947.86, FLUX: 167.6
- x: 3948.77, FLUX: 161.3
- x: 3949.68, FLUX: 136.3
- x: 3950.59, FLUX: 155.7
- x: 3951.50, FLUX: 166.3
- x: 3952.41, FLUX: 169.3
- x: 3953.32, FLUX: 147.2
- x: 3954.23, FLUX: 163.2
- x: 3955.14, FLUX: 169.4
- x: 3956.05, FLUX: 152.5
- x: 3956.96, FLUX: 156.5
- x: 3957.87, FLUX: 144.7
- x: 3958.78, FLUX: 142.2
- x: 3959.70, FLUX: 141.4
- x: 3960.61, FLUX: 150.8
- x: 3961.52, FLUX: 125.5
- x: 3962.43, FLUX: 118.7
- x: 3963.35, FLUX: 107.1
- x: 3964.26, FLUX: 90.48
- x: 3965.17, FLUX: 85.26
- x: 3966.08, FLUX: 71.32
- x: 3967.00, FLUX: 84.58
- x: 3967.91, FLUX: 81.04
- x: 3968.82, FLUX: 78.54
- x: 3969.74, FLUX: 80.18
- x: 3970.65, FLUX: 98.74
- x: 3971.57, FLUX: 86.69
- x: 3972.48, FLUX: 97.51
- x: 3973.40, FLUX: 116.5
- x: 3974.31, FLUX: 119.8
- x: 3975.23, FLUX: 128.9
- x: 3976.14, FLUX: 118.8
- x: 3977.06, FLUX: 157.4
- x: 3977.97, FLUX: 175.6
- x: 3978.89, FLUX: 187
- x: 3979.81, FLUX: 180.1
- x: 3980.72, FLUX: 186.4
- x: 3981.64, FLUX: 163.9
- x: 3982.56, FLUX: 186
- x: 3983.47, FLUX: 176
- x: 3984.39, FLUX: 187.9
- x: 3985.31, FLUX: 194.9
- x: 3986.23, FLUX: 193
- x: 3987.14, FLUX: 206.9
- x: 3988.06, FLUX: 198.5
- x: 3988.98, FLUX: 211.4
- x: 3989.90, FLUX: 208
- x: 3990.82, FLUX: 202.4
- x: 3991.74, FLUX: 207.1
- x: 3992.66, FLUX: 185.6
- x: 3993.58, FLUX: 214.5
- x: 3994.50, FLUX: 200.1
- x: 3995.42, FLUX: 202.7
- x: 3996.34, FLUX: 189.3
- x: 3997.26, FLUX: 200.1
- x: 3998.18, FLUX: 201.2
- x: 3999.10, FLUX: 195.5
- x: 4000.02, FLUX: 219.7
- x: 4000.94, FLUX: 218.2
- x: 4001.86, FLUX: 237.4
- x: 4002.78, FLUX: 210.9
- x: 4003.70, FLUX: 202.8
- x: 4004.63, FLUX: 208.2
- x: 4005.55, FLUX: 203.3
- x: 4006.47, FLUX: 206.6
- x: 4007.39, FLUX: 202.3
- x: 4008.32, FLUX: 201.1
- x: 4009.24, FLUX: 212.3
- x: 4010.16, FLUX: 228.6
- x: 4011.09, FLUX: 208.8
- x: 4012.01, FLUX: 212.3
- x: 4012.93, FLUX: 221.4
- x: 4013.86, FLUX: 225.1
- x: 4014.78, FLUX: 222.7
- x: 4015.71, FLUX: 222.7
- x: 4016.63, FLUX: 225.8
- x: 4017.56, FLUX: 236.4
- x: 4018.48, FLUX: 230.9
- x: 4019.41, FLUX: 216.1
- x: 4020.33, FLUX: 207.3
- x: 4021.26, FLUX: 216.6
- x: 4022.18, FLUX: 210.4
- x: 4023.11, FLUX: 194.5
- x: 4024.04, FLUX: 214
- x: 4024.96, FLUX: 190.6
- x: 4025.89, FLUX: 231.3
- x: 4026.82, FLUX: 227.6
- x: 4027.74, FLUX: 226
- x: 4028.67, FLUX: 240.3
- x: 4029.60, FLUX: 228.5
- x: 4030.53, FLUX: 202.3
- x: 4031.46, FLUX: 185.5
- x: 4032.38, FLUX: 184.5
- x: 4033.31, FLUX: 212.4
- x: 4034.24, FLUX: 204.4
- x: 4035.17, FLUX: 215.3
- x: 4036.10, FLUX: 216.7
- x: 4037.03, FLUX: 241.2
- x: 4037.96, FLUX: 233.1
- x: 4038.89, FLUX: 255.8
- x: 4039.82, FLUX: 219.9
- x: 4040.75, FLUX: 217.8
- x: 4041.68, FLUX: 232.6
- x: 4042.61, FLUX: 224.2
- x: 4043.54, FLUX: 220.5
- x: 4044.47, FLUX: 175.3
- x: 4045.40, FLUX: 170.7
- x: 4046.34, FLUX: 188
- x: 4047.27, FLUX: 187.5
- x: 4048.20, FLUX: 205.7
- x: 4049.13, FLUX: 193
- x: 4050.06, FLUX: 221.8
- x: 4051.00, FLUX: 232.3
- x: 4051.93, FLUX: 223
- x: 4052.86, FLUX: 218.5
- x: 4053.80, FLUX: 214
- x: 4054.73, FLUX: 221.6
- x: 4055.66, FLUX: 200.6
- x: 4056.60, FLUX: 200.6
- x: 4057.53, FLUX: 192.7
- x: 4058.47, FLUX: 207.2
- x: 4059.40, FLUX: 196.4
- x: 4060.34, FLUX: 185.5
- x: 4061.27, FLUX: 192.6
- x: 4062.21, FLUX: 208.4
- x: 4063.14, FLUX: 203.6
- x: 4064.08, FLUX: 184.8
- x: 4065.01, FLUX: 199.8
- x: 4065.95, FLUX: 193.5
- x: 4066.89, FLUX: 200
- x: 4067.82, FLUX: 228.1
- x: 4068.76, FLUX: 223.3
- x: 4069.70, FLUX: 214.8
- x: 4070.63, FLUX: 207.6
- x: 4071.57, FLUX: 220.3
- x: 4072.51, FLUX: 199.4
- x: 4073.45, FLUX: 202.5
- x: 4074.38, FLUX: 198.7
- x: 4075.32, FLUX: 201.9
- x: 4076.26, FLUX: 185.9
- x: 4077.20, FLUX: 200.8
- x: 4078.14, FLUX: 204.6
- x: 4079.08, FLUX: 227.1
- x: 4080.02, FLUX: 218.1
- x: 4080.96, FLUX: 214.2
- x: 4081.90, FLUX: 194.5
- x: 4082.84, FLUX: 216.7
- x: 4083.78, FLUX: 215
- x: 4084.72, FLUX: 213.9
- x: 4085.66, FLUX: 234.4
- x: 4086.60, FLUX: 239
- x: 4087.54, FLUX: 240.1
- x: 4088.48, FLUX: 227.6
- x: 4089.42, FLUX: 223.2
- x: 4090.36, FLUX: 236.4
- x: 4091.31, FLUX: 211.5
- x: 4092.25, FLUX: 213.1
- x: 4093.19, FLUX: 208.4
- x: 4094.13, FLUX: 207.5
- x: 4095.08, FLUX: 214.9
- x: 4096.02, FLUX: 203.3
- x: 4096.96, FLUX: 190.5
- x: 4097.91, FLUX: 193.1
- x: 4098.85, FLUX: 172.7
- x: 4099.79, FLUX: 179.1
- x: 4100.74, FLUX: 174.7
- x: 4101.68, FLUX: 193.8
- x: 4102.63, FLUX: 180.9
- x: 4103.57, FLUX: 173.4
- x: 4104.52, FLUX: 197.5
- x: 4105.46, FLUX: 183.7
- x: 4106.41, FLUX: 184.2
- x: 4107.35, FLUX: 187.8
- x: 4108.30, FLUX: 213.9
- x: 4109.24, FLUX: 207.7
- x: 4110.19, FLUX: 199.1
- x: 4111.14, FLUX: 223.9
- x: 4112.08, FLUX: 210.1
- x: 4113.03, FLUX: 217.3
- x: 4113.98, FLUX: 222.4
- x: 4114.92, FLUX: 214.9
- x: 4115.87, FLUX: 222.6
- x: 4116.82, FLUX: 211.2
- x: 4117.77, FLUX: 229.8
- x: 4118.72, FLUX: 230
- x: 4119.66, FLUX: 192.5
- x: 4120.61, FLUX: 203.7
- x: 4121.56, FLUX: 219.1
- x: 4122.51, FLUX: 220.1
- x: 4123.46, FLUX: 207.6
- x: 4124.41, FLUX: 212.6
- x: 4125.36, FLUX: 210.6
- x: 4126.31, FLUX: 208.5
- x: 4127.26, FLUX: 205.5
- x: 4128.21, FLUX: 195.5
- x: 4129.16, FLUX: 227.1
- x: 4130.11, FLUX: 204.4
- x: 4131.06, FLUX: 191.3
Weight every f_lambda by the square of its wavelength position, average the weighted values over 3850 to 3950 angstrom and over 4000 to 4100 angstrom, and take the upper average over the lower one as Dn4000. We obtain 1.83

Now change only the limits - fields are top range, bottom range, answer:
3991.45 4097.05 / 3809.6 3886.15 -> 2.18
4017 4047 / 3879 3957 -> 1.74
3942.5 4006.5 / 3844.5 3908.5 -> 1.37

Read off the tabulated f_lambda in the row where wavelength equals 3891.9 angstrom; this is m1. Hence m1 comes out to 130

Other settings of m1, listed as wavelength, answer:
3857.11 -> 104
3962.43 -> 118.7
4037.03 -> 241.2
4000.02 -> 219.7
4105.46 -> 183.7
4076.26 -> 185.9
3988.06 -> 198.5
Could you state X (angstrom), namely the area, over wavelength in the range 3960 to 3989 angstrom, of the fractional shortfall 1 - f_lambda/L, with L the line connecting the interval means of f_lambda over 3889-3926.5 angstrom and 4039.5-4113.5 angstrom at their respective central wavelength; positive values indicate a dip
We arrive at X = 5.6 angstrom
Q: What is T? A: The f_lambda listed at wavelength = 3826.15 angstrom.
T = 98.47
